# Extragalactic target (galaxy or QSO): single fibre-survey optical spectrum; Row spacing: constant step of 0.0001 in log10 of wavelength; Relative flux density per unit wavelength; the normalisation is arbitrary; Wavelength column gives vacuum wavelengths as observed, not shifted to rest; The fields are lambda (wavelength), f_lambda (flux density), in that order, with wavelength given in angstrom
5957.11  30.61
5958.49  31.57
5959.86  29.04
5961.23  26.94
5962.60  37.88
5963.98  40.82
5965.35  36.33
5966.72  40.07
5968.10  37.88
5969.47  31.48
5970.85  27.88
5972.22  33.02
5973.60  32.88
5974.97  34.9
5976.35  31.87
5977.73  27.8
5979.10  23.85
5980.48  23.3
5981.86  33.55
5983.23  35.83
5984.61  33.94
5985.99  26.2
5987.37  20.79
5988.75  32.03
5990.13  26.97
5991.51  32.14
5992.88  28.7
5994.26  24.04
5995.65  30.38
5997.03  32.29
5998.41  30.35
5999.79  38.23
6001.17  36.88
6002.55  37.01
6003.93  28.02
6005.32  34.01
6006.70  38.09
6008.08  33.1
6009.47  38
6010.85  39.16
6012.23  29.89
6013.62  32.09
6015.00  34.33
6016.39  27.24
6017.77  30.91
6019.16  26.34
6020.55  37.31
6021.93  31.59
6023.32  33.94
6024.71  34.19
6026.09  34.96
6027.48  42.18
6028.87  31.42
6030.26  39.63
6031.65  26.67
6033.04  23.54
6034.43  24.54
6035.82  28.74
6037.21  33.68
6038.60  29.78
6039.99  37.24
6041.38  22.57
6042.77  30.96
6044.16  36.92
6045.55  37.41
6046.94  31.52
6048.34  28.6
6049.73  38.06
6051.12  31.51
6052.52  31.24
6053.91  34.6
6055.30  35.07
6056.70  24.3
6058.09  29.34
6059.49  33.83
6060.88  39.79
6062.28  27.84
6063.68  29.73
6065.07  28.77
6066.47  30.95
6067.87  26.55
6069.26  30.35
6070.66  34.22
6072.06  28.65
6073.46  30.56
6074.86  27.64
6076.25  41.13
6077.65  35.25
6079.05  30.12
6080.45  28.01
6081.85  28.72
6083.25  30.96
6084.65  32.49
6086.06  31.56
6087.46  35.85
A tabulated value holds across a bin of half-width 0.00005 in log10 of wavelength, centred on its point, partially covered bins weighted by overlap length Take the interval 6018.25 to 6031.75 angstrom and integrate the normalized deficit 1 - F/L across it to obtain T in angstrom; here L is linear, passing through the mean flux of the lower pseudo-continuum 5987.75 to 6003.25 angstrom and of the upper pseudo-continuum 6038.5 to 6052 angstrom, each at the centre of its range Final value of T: -0.8 angstrom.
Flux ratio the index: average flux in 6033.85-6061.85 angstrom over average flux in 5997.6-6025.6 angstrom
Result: 1.0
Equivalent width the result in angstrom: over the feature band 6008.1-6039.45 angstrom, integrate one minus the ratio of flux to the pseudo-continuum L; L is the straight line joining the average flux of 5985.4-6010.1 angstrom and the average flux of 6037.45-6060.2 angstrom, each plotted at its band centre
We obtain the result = -0.5 angstrom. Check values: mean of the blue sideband 31.5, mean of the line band 32.3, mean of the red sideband 32.1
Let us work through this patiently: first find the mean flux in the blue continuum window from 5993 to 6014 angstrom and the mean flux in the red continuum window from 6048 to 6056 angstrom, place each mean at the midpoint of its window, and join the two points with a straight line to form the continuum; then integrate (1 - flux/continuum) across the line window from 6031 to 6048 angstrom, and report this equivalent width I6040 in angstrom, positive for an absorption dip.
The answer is 1.6 angstrom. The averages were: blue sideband 33.3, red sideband 33.4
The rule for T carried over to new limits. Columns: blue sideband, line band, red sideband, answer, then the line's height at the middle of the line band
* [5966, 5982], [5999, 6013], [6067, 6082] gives -1.7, 31.4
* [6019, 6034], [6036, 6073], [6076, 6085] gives 0.9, 32.4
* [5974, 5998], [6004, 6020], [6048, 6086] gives -1.5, 30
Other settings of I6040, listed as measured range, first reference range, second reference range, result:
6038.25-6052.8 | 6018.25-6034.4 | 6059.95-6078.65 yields -0.1 angstrom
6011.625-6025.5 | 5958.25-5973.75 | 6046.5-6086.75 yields 0.3 angstrom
